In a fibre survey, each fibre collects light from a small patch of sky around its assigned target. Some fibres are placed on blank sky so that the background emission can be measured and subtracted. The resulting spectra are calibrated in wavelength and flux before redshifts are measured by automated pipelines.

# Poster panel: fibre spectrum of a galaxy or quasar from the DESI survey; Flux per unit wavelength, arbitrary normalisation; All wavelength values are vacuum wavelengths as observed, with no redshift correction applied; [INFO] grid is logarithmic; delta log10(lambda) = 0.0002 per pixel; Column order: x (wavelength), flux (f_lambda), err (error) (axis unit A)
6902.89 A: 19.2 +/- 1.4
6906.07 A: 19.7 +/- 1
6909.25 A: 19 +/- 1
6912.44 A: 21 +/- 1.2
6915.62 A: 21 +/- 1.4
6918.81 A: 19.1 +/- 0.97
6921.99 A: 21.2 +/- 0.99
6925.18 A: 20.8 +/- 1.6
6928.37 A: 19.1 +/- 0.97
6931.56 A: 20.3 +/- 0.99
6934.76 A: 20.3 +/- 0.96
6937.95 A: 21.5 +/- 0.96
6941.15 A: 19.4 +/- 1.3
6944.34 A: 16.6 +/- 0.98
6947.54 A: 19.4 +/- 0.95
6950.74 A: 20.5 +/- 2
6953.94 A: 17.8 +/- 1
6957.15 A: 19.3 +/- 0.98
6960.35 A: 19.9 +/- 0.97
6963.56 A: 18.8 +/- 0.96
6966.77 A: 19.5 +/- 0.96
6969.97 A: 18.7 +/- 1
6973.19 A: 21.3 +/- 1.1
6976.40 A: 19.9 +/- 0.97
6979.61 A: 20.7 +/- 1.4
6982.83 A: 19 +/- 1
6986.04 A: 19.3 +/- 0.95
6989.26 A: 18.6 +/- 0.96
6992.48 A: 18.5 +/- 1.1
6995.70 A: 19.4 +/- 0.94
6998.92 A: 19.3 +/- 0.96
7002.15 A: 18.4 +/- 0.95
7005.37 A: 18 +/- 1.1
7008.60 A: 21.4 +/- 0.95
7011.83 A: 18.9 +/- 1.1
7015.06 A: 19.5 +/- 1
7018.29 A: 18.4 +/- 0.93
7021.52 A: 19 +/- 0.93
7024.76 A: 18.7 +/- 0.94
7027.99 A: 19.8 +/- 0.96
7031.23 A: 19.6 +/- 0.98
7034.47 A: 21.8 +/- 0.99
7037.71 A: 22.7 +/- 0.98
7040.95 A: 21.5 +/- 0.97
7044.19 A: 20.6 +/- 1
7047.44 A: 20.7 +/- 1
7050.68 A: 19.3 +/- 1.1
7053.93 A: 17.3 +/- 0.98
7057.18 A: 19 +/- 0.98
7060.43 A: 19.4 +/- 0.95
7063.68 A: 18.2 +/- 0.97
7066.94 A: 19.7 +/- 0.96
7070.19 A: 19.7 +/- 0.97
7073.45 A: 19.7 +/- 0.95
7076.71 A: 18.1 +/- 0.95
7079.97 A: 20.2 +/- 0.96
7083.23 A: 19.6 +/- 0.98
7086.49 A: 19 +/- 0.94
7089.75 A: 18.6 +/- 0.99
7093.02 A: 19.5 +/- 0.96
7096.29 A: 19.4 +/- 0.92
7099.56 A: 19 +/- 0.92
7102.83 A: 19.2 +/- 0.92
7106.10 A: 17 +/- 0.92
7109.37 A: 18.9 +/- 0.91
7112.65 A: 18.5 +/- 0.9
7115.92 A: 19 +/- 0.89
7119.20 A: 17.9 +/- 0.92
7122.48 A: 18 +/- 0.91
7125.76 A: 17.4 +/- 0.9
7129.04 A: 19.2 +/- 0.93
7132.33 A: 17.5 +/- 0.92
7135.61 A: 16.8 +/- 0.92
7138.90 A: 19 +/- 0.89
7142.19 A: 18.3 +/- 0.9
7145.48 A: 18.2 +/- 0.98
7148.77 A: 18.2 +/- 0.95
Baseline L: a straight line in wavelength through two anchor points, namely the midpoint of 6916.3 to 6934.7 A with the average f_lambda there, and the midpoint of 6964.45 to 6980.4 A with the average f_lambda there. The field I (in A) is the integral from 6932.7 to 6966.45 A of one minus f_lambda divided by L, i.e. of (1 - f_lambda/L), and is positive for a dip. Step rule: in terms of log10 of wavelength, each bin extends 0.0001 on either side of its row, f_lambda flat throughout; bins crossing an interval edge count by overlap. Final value 1.1 A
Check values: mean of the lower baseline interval 20.2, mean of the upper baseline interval 19.9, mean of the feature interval 19.4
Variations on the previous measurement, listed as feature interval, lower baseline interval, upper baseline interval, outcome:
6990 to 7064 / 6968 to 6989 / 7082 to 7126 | -0.9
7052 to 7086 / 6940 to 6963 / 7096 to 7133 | -1.0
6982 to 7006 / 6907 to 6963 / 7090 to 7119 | 0.7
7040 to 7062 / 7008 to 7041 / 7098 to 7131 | -0.1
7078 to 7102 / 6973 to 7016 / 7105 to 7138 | -1.2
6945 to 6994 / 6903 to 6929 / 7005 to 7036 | 1.1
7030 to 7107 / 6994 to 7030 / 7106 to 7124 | -3.5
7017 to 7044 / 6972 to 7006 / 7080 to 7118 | -1.5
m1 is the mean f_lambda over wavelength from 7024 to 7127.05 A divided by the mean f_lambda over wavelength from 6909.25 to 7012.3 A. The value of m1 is 0.98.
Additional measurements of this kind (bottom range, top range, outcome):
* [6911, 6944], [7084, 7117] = 0.93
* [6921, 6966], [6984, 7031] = 0.97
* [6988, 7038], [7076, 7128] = 0.96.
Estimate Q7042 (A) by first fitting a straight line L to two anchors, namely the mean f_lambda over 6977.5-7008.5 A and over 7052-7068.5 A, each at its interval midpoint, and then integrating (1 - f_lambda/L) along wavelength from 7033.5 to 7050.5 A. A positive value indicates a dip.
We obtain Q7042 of -2.2 A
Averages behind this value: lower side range 19.2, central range 21.3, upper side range 18.7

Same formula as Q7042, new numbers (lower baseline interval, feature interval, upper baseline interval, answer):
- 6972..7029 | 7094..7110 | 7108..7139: -0.30 A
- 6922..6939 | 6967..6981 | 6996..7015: -0.24 A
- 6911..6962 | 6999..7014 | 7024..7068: 0.51 A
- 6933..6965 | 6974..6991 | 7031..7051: 0.34 A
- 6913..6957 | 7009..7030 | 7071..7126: 0.09 A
